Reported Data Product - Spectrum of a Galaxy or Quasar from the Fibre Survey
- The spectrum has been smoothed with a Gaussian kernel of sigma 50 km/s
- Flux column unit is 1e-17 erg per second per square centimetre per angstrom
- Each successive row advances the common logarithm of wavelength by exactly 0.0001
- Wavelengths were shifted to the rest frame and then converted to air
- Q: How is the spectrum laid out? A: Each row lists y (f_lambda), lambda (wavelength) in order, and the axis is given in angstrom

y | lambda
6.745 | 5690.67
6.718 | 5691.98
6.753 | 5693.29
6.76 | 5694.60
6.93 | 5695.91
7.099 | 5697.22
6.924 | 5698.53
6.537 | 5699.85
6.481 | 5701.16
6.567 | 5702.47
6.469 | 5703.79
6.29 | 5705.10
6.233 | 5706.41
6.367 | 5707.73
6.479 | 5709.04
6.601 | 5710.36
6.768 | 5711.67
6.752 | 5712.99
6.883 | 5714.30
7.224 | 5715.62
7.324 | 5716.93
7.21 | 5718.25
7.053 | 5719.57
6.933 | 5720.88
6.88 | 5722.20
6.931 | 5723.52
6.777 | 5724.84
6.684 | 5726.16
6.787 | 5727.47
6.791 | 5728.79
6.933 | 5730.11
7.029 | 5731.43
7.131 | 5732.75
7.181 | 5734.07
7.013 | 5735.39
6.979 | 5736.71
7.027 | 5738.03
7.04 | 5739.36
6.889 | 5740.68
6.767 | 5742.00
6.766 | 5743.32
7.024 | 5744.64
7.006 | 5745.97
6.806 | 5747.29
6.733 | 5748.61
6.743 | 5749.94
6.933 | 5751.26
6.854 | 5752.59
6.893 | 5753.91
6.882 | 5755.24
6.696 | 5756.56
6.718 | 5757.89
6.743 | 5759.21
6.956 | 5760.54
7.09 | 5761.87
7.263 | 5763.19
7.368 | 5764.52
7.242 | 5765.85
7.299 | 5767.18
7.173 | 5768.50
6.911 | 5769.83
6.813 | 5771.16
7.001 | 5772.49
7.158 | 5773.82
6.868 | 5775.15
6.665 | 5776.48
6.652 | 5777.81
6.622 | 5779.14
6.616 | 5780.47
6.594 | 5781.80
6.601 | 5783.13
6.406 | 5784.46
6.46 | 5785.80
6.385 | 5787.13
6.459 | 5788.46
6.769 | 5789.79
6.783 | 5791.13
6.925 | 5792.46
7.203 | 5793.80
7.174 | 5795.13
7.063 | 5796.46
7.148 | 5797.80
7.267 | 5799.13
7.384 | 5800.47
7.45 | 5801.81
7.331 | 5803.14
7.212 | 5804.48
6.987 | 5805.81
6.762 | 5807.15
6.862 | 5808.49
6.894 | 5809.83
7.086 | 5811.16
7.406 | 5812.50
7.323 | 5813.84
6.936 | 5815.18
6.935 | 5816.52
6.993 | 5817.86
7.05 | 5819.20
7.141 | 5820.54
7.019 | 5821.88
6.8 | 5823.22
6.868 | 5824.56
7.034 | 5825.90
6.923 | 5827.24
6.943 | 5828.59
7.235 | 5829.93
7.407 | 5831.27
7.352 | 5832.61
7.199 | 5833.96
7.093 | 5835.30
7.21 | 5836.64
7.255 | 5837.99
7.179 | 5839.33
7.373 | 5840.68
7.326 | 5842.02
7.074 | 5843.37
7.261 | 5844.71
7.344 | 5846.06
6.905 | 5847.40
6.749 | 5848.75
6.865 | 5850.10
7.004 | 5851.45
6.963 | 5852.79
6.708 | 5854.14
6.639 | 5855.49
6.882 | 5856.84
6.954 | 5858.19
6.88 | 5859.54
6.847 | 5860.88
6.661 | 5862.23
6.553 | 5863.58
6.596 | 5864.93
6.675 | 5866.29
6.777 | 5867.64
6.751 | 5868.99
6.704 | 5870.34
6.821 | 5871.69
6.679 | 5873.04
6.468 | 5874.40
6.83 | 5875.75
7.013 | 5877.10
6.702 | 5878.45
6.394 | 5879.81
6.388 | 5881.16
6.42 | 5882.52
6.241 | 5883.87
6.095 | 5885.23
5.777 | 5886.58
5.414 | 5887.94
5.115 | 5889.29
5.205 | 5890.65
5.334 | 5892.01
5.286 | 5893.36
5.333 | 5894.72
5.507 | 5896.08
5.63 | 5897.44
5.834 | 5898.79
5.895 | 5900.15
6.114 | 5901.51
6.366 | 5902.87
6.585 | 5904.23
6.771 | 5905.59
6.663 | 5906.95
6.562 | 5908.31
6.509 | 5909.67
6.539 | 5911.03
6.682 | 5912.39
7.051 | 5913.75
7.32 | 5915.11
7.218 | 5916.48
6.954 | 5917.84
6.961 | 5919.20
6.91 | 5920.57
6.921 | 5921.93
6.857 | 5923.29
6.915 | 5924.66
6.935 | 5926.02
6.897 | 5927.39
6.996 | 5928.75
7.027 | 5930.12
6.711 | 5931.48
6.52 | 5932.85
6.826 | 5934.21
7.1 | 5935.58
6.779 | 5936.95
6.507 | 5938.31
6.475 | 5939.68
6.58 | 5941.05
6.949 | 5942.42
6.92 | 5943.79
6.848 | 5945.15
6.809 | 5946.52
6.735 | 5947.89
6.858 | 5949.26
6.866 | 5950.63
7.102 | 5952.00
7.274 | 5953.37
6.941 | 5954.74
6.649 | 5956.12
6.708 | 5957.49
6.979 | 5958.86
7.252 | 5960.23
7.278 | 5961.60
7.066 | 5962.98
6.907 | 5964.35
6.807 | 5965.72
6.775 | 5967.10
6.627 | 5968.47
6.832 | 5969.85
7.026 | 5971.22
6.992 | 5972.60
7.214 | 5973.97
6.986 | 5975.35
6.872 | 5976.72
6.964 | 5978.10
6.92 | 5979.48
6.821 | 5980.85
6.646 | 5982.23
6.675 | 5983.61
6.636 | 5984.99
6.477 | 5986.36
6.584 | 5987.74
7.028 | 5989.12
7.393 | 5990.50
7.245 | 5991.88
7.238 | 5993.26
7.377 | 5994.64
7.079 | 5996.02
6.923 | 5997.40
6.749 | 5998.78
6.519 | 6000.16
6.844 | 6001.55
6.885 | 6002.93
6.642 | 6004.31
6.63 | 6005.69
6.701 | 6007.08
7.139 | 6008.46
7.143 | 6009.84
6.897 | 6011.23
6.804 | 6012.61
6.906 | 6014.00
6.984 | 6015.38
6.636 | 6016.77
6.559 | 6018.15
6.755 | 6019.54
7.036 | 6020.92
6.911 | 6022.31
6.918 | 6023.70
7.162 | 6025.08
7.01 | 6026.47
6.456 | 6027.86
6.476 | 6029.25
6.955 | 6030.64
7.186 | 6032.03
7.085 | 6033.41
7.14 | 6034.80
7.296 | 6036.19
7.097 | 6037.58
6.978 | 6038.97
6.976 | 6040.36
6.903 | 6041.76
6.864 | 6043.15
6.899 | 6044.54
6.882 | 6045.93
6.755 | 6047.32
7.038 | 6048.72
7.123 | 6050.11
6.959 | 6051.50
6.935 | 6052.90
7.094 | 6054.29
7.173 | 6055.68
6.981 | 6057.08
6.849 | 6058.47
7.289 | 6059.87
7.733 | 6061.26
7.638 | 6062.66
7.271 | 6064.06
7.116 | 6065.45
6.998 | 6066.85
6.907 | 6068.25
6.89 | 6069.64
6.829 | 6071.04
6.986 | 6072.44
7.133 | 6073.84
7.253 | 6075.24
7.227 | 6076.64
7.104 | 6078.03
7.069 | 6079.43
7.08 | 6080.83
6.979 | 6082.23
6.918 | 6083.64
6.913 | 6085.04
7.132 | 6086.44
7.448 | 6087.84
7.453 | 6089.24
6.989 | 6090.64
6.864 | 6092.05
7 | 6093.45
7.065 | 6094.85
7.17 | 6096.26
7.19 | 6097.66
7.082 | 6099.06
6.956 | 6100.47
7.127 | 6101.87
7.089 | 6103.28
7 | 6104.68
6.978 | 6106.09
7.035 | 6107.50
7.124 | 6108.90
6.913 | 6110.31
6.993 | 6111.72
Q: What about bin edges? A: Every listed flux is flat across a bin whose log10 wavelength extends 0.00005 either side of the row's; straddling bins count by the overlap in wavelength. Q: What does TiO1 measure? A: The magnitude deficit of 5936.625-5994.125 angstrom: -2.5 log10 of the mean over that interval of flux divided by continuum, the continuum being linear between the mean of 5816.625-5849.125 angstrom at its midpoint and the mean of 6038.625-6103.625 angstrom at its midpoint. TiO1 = 0.03 mag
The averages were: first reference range 7.11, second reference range 7.07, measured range 6.89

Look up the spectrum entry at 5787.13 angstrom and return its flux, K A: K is 6.385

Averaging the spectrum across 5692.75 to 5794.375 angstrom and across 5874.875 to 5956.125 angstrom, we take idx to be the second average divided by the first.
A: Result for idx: 0.95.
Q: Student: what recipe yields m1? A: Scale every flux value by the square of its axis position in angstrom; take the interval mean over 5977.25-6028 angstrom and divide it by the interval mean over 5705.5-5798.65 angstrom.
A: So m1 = 1.09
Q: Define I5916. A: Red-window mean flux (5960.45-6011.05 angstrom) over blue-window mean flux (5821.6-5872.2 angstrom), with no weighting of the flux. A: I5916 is 0.99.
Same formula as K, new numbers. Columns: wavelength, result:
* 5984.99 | 6.636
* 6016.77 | 6.636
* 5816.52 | 6.935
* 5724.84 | 6.777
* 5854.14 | 6.708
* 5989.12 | 7.028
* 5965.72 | 6.807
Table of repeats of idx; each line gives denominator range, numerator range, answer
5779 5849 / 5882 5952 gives 0.92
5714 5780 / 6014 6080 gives 1.01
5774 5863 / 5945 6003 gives 0.99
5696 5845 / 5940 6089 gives 1.00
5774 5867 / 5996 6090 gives 1.00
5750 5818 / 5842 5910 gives 0.93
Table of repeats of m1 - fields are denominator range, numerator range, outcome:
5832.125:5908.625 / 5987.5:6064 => 1.12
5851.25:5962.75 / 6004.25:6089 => 1.11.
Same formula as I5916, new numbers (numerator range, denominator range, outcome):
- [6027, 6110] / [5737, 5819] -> 1.02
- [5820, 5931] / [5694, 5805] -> 0.97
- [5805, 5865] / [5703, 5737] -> 1.03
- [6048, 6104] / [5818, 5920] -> 1.07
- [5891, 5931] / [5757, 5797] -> 0.95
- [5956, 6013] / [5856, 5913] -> 1.09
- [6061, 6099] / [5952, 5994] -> 1.03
